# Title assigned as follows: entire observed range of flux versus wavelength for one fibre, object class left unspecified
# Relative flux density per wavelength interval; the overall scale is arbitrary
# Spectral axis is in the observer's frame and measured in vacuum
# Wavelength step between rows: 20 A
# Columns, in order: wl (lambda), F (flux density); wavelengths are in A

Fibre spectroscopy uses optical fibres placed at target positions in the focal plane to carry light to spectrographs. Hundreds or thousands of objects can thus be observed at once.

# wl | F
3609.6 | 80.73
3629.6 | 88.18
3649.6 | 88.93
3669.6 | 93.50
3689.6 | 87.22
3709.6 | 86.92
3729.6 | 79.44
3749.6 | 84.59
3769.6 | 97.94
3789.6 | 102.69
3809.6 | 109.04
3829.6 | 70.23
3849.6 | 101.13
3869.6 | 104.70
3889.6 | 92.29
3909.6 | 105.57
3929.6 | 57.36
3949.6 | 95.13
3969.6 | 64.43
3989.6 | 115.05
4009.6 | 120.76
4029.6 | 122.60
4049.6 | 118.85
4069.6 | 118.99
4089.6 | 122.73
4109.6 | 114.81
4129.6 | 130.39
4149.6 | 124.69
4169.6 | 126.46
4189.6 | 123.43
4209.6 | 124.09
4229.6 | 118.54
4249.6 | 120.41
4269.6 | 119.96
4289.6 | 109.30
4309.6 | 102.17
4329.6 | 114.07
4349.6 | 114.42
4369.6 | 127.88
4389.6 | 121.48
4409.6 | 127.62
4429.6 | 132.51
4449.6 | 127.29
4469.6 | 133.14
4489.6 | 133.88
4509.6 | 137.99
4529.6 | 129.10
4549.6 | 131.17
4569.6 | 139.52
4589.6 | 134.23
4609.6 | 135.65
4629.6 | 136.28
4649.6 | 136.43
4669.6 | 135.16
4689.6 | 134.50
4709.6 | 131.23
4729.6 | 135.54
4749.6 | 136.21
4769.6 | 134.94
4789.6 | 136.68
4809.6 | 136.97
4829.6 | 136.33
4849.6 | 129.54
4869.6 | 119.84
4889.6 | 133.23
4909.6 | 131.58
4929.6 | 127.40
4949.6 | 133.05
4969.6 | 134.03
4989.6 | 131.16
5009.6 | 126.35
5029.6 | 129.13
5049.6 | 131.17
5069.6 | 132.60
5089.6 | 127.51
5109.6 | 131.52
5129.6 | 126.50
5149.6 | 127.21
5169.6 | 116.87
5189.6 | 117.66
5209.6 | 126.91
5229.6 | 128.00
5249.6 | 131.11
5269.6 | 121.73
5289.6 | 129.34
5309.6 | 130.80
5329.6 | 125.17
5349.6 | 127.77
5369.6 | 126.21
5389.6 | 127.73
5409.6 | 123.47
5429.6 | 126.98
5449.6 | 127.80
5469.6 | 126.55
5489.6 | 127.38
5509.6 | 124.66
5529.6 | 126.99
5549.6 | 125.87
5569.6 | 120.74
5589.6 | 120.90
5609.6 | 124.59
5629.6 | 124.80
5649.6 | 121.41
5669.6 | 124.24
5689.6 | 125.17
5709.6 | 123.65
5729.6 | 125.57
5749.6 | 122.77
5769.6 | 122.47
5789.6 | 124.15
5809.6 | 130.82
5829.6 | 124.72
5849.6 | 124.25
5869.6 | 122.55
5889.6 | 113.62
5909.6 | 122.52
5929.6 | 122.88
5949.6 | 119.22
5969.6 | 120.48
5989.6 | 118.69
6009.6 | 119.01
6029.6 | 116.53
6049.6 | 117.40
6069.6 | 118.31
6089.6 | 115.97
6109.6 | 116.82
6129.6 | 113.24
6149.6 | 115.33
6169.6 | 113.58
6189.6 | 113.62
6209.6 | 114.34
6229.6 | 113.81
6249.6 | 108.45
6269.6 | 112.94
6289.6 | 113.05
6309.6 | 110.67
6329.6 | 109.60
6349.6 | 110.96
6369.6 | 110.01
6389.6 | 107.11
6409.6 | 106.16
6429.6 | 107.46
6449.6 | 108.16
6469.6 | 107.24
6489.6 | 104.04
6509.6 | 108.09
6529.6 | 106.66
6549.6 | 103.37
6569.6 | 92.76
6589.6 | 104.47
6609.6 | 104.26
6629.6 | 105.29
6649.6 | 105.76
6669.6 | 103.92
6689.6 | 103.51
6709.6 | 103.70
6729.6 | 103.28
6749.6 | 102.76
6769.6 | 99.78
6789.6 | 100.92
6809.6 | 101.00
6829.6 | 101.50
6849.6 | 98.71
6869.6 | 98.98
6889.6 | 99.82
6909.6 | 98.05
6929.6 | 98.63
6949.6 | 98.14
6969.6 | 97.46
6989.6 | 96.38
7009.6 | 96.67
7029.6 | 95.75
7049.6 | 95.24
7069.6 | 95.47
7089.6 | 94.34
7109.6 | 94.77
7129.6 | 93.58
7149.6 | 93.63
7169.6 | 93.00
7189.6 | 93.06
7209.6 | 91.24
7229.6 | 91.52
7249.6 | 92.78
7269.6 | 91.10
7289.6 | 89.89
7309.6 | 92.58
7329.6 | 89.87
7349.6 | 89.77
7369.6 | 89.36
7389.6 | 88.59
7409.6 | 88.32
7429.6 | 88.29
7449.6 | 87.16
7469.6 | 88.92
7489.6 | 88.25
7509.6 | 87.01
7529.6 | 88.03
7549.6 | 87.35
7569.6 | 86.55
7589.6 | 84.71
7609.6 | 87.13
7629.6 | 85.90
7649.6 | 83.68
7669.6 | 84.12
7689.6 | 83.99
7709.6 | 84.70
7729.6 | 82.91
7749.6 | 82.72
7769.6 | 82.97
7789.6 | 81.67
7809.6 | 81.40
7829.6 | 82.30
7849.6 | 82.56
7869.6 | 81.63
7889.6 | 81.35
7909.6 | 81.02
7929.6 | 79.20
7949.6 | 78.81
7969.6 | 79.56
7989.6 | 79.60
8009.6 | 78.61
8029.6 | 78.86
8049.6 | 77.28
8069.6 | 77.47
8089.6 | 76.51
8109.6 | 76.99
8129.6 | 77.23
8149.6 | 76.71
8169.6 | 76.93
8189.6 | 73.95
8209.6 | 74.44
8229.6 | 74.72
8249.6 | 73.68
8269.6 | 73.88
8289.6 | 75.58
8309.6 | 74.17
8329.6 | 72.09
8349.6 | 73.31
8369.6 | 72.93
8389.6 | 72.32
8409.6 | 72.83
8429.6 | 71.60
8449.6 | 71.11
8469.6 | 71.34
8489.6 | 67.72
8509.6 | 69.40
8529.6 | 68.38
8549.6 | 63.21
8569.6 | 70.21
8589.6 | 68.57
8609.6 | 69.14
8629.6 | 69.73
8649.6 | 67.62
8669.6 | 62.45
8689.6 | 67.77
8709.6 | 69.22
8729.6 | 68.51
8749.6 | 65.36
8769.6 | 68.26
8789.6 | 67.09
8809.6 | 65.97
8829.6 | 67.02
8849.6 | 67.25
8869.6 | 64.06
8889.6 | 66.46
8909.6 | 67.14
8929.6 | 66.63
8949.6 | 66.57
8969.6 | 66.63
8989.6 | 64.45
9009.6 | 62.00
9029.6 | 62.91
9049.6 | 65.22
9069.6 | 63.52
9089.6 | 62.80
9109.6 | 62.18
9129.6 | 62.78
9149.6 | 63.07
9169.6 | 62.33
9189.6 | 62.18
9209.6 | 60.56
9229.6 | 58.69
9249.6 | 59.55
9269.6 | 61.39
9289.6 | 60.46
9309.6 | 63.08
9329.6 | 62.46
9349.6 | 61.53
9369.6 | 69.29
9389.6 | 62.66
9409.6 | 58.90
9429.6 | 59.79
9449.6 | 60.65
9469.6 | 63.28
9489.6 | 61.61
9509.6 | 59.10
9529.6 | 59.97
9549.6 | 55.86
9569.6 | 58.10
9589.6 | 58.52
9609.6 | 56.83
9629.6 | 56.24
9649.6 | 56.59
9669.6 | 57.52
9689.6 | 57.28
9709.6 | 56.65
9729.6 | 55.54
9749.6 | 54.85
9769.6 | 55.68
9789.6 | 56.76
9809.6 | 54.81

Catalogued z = 0.00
